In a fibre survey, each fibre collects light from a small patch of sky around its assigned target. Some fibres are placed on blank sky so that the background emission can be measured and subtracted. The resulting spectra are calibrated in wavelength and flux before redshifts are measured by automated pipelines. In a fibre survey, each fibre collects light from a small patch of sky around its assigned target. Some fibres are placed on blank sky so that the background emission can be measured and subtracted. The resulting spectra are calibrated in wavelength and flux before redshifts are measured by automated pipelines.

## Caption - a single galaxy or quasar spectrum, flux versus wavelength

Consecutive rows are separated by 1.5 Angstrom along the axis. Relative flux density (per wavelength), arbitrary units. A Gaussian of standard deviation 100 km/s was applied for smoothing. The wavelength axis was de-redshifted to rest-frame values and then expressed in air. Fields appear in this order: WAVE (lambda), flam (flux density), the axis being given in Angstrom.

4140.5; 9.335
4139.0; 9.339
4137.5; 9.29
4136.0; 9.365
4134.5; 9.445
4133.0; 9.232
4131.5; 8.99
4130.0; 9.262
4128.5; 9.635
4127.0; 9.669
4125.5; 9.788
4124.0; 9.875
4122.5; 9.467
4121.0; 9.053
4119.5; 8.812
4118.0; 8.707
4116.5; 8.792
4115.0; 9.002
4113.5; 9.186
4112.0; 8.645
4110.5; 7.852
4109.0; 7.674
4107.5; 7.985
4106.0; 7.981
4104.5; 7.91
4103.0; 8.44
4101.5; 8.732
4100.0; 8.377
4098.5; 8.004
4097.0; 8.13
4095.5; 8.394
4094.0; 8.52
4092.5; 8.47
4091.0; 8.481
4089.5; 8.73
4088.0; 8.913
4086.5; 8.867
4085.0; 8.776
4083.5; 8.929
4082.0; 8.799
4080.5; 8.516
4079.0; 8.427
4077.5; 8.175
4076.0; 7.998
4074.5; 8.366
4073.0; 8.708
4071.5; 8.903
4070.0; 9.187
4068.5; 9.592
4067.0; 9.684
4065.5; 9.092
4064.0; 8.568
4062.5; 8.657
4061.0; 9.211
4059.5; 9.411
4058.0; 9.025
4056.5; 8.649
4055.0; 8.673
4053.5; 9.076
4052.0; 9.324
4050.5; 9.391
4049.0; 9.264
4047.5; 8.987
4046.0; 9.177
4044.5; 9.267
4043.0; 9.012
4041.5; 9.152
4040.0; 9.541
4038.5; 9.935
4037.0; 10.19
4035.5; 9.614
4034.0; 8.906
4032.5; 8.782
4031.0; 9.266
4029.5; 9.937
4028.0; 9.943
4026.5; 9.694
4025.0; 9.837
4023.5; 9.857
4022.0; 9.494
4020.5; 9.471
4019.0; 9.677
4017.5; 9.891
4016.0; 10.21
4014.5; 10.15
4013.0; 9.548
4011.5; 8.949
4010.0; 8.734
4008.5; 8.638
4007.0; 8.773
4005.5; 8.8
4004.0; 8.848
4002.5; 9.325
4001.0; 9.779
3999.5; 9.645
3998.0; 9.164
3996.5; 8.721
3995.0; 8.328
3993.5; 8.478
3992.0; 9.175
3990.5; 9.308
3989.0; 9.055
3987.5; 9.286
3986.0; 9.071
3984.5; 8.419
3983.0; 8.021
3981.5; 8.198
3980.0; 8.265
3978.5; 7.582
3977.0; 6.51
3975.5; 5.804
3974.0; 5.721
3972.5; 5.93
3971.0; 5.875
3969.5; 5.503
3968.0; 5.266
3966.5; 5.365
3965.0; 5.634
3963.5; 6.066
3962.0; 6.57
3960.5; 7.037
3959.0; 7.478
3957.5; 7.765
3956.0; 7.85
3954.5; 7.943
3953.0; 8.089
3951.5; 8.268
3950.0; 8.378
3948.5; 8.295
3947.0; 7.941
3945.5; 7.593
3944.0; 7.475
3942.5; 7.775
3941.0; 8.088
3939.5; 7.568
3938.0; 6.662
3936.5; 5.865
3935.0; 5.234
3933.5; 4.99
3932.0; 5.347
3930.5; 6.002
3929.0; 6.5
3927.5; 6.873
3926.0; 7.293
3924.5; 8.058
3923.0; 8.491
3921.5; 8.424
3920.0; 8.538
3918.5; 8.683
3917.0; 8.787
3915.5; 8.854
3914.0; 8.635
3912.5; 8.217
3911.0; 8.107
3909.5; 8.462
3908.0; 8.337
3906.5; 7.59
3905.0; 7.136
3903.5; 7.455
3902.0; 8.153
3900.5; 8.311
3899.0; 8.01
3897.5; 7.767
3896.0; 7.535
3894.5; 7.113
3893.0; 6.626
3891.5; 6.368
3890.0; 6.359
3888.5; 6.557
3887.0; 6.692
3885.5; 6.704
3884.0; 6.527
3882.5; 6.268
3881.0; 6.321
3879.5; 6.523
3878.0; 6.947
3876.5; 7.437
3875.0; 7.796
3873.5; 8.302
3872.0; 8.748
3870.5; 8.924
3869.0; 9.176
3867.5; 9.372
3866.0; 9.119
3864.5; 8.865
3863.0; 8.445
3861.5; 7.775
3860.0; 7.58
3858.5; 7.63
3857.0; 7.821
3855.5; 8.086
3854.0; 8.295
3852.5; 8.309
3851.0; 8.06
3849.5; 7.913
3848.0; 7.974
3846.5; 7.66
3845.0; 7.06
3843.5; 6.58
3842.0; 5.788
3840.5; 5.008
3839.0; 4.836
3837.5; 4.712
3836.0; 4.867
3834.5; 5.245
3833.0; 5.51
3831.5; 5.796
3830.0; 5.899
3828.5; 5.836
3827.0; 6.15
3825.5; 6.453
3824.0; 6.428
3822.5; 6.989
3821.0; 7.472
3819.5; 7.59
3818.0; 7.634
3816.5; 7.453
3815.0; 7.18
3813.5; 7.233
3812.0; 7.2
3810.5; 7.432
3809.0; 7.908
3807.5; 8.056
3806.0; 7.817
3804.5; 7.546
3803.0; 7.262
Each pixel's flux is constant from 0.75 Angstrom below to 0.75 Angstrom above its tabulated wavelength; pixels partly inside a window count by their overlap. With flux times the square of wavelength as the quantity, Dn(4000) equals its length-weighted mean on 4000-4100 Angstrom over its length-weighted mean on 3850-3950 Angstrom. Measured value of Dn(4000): 1.29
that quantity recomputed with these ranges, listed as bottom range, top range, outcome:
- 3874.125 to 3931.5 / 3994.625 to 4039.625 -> 1.33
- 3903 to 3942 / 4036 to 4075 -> 1.31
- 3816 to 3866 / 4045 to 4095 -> 1.43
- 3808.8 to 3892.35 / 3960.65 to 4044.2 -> 1.30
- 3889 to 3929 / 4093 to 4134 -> 1.24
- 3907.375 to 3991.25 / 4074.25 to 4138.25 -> 1.27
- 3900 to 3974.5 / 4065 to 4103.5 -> 1.28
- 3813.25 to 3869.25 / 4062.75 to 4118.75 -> 1.37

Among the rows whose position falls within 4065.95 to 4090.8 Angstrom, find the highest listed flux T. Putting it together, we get 9.684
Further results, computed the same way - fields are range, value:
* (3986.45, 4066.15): 10.21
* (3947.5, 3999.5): 9.645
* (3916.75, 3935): 8.787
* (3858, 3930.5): 9.372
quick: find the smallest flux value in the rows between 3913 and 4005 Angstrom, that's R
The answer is 4.99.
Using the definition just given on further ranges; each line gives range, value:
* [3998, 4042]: 8.638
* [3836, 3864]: 4.712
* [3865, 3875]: 7.796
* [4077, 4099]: 8.004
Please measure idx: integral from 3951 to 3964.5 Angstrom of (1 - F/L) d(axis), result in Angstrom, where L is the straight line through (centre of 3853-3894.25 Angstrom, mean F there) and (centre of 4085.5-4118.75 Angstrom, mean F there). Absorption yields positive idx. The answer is 0.9 Angstrom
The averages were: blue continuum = 7.6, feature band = 7.4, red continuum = 8.45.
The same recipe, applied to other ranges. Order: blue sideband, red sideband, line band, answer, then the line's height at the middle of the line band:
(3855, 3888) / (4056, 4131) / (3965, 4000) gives 2.7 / 8.26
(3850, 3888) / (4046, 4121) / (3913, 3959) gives 3.1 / 8.1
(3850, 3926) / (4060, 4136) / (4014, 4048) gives -4.4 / 8.48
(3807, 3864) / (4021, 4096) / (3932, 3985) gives 7.5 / 8.12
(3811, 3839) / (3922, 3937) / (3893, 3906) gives -2.3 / 6.47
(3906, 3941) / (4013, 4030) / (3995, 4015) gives 0.7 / 9.42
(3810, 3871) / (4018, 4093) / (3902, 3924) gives -1.3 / 7.81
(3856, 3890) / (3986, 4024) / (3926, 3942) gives 3.9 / 8.4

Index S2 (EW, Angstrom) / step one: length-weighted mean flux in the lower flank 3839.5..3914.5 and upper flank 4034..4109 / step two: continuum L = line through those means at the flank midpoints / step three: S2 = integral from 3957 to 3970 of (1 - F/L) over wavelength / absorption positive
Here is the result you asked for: 3.0 Angstrom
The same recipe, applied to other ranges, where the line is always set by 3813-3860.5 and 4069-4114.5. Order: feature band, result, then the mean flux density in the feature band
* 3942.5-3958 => -0.86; 7.95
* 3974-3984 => 0.56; 7.3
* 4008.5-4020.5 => -2.36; 9.53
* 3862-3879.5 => -3.43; 8.37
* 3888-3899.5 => 0.20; 7.03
